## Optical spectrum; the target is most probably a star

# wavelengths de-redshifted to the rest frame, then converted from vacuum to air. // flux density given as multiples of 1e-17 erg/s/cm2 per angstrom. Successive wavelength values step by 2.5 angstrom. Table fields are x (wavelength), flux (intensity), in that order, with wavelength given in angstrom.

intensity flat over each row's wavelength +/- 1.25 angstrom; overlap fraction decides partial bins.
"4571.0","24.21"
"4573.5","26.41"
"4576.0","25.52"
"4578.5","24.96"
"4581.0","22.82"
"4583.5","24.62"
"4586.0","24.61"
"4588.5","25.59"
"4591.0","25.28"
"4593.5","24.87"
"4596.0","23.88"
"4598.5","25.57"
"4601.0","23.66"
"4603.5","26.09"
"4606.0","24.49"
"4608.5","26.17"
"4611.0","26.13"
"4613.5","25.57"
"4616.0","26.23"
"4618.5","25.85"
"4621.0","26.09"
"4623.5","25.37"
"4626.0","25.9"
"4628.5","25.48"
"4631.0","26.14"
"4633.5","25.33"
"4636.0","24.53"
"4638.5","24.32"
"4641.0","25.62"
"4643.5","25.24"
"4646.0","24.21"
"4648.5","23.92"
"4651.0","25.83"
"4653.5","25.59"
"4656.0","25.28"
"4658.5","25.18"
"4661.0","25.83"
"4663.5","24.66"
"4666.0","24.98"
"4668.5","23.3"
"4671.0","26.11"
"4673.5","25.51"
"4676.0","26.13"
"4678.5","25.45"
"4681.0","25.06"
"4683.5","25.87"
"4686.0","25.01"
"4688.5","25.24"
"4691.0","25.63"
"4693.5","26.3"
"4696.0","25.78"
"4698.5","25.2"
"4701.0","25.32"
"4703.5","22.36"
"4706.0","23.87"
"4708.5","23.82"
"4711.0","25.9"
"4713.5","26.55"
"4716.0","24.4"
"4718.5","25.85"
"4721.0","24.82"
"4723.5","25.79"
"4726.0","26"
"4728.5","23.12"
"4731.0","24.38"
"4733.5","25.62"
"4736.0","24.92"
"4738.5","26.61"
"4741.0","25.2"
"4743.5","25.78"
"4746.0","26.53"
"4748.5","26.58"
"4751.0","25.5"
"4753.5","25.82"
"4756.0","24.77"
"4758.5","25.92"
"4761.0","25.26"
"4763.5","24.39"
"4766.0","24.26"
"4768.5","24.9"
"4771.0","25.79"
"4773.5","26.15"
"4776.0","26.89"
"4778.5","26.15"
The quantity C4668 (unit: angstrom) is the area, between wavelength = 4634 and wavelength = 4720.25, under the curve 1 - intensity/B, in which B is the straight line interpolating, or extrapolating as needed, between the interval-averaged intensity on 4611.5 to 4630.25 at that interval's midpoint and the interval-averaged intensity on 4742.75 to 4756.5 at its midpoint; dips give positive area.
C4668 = 2.44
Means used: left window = 25.8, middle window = 25.1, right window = 25.9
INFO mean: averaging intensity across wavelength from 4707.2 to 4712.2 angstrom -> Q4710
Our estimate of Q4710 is 24.8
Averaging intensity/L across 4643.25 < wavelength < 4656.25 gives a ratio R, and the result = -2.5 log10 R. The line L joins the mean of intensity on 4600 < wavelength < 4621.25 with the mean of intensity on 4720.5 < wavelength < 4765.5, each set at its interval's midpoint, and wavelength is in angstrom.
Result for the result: 0.02 mag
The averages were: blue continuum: 25.6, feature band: 25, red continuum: 25.4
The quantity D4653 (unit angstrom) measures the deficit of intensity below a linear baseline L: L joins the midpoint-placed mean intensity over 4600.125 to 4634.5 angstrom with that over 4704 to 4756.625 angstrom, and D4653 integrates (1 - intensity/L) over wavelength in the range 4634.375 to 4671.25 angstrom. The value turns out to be 0.8 angstrom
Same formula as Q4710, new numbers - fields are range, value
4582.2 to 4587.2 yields 24.6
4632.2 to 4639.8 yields 24.7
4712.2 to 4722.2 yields 25.4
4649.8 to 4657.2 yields 25.6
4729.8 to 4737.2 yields 25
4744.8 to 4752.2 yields 26.2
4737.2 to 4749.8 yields 26.1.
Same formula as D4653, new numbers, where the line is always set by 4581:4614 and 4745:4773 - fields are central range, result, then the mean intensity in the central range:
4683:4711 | 0.3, 25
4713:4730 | 0.1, 25.1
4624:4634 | -0.2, 25.7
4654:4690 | -0.1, 25.3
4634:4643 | 0.1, 24.9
